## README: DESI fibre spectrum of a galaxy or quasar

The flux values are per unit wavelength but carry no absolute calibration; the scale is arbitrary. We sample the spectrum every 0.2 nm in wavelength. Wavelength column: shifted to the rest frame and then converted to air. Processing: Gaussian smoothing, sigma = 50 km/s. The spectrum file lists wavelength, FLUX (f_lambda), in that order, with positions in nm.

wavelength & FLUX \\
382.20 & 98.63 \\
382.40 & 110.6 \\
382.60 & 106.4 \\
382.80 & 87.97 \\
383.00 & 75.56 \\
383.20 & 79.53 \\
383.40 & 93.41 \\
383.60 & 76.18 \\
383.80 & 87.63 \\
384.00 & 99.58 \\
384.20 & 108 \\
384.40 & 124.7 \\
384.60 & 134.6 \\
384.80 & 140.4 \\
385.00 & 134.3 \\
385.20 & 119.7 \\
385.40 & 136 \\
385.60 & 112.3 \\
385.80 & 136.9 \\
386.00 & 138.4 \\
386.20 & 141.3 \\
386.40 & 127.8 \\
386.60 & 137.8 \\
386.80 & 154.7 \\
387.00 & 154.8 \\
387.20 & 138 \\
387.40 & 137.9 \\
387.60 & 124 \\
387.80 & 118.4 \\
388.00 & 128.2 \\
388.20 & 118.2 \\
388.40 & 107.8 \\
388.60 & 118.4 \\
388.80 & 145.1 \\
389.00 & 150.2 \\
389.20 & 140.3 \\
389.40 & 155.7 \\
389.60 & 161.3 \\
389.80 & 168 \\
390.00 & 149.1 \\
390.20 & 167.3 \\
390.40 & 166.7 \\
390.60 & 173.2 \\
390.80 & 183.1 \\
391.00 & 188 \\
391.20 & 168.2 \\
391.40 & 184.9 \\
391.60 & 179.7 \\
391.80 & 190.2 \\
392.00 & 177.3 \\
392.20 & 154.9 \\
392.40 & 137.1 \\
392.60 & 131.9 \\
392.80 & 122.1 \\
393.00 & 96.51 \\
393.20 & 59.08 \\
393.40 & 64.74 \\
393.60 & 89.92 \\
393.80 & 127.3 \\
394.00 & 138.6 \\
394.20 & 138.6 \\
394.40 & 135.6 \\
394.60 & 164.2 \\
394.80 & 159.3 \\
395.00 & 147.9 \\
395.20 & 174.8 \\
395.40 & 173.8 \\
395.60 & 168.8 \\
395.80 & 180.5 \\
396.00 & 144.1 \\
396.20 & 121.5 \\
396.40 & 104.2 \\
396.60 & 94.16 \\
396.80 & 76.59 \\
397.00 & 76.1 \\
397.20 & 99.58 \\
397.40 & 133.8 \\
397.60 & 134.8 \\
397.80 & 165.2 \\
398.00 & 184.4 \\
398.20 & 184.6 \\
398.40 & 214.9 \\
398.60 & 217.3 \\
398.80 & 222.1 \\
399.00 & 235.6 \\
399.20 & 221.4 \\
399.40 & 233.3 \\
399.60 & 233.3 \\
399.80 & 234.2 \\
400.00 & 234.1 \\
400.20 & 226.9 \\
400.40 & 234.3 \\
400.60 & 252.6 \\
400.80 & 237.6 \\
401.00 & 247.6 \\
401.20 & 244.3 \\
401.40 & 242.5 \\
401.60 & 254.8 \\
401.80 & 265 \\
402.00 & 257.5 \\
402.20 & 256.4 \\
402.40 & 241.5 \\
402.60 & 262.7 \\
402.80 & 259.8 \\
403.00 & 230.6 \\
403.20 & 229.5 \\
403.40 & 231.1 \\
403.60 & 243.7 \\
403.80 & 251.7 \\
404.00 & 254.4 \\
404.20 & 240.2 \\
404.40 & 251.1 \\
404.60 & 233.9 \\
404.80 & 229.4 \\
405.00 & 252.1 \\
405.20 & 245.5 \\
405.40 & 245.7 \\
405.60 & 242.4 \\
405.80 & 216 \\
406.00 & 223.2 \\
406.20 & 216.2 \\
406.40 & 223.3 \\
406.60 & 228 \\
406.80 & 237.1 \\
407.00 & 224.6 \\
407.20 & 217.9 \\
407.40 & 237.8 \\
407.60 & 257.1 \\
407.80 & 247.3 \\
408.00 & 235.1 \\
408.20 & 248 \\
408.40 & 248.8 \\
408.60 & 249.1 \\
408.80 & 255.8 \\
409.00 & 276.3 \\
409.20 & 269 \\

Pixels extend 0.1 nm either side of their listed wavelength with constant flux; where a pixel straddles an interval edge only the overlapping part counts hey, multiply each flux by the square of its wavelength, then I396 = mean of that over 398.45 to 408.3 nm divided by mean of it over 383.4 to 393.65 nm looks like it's 1.9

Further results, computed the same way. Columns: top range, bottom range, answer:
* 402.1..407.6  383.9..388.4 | 2.02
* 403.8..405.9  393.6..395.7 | 1.70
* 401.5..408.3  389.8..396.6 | 1.74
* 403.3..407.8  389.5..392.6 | 1.51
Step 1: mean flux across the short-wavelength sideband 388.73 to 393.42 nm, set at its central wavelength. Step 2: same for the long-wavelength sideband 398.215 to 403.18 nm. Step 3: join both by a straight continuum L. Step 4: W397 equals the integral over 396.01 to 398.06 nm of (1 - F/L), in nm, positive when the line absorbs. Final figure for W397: 0.870 nm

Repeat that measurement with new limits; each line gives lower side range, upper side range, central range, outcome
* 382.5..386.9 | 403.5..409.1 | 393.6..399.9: 0.85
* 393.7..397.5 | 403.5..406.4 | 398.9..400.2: -0.39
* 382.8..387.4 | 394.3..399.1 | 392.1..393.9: 0.43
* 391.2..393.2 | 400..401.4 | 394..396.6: 0.47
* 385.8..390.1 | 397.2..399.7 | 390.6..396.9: 0.99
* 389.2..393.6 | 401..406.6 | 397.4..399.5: 0.05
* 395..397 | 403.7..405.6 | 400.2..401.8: -0.38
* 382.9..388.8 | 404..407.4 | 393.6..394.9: 0.23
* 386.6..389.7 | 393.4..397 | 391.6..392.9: -0.18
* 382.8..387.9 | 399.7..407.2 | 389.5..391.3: -0.18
